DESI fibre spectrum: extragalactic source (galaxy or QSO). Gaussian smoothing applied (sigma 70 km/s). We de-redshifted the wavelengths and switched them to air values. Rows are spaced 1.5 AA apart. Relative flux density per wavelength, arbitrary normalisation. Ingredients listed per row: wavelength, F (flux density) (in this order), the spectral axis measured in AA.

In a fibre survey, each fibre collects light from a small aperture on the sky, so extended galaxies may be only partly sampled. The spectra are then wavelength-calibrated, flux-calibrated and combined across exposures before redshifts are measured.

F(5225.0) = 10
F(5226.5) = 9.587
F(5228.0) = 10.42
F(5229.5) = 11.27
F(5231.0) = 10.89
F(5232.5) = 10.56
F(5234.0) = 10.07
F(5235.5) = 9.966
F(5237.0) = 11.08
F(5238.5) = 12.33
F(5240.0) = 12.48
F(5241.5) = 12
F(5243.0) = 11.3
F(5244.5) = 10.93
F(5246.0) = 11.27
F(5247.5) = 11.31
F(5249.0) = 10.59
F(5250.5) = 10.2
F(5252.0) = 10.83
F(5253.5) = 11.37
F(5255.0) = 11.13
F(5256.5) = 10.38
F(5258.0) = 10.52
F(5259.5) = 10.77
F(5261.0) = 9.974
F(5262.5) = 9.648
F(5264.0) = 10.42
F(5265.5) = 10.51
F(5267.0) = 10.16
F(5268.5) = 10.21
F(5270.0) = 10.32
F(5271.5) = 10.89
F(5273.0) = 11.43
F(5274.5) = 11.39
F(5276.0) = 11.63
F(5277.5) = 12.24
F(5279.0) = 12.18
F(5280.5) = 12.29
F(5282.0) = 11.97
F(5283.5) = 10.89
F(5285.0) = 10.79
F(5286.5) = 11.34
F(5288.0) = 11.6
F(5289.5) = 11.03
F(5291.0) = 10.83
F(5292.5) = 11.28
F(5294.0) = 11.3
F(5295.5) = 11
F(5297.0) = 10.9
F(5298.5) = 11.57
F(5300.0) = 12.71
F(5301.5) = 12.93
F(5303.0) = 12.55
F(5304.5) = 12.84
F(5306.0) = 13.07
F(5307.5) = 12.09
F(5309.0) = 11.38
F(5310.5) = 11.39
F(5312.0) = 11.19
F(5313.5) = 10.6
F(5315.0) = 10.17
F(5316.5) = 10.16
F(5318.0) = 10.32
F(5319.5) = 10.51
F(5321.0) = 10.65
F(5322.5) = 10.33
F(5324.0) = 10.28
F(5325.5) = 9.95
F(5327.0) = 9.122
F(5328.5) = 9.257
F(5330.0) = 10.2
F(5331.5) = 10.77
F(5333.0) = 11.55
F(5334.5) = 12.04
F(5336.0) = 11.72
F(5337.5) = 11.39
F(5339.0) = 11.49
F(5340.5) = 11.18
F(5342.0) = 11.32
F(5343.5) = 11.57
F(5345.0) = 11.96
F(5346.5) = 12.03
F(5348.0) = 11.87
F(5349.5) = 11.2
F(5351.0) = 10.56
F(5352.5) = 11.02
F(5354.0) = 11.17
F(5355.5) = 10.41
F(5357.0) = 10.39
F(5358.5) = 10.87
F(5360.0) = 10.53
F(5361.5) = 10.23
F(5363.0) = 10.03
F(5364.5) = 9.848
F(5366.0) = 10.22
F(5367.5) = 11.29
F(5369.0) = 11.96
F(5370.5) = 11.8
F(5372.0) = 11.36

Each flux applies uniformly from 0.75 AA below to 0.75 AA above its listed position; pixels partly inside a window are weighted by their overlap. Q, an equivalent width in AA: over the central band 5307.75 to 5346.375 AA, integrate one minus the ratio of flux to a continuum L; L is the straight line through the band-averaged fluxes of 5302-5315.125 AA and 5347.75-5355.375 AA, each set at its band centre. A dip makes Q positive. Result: 2.1 AA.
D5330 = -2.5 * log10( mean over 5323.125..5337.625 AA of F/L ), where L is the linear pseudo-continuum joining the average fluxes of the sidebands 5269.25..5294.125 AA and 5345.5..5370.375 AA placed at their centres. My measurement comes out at 0.05 mag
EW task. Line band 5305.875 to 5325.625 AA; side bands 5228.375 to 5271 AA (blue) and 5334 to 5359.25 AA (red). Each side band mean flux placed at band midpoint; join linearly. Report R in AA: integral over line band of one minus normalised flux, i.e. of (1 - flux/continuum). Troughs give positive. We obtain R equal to 0.6 AA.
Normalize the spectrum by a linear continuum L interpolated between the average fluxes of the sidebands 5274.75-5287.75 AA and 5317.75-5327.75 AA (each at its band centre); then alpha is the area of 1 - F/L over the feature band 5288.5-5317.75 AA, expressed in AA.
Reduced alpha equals -1.7 AA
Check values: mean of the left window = 11.7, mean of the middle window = 11.5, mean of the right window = 10.2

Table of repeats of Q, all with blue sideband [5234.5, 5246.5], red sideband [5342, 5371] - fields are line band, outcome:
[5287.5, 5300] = -0.1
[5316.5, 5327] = 0.8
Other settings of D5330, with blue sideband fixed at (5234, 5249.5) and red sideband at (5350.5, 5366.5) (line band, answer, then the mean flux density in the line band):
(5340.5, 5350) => -0.10 mag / 11.6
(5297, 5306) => -0.15 mag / 12.4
